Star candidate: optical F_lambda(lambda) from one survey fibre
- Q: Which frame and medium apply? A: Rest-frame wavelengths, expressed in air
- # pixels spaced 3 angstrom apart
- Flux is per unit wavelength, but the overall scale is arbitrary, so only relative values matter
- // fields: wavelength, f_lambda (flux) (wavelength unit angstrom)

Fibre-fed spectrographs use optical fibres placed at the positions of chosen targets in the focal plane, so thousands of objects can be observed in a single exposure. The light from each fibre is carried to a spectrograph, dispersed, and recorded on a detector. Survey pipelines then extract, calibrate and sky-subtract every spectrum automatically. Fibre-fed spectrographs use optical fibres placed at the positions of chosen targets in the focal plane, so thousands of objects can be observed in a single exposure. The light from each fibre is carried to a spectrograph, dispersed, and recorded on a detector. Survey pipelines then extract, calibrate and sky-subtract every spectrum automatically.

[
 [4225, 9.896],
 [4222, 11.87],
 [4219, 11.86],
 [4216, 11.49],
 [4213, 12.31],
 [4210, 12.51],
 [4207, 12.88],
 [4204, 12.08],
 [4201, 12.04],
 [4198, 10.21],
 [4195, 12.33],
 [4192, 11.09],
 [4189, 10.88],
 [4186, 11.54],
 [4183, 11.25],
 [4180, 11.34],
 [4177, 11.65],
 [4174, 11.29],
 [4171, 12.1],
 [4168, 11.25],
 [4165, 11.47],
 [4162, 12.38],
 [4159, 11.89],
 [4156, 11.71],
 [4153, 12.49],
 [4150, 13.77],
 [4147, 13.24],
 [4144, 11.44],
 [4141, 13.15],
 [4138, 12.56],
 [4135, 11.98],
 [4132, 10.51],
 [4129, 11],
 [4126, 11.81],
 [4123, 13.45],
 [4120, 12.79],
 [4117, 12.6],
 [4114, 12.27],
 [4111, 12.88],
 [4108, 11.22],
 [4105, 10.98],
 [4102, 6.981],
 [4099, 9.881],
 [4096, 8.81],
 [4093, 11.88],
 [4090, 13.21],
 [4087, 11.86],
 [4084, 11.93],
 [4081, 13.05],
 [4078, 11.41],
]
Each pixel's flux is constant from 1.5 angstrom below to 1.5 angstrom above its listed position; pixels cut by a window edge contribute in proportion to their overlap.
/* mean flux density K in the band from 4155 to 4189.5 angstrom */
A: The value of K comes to 11.6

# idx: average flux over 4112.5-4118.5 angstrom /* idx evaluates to 12.4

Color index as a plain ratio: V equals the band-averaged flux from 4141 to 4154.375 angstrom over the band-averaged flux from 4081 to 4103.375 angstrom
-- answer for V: 1.18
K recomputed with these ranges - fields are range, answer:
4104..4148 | 12.1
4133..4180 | 12.1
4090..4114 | 10.7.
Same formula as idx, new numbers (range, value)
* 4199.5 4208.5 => 12.3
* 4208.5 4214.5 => 12.4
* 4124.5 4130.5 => 11.4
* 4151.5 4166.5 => 12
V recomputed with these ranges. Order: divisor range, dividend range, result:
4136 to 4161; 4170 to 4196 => 0.92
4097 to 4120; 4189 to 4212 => 1.07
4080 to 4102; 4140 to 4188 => 1.07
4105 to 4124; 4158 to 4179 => 0.94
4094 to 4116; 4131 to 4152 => 1.18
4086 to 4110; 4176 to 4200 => 1.06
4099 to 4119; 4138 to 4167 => 1.12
